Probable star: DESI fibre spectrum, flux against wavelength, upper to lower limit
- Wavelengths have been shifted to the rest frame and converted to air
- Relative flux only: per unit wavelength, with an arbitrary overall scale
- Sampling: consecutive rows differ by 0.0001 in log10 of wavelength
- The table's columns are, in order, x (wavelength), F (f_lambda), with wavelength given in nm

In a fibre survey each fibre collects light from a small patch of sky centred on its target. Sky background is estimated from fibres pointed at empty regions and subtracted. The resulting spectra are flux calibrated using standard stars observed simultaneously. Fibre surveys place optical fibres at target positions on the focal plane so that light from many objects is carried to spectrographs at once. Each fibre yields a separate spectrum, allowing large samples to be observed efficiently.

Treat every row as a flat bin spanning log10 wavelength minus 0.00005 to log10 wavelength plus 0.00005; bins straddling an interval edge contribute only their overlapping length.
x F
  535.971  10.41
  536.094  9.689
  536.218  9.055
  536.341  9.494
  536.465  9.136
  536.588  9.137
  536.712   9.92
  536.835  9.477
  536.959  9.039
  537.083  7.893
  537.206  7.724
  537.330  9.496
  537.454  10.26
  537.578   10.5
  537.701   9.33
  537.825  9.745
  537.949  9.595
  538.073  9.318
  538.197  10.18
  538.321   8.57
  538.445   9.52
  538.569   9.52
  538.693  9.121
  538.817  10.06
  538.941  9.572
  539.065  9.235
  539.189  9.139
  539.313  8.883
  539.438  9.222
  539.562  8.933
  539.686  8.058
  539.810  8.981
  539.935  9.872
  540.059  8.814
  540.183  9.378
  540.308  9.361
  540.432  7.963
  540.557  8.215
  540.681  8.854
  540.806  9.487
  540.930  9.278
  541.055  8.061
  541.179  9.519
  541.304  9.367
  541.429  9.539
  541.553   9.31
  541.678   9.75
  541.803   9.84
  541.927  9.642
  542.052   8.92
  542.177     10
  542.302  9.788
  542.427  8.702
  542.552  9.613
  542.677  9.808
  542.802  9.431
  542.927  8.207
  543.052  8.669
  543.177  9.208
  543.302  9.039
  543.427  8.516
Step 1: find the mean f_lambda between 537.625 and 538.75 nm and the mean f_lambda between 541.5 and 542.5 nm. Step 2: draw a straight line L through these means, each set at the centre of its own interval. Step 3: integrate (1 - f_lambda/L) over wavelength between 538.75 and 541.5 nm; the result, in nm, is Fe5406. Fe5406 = 0.11 nm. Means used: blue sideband 9.45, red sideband 9.49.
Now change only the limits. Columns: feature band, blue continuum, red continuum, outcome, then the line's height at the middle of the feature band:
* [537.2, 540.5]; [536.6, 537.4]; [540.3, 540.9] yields -0.17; 8.85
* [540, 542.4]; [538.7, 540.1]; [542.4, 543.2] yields -0.02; 9.13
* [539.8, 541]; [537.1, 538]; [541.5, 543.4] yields 0.04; 9.37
